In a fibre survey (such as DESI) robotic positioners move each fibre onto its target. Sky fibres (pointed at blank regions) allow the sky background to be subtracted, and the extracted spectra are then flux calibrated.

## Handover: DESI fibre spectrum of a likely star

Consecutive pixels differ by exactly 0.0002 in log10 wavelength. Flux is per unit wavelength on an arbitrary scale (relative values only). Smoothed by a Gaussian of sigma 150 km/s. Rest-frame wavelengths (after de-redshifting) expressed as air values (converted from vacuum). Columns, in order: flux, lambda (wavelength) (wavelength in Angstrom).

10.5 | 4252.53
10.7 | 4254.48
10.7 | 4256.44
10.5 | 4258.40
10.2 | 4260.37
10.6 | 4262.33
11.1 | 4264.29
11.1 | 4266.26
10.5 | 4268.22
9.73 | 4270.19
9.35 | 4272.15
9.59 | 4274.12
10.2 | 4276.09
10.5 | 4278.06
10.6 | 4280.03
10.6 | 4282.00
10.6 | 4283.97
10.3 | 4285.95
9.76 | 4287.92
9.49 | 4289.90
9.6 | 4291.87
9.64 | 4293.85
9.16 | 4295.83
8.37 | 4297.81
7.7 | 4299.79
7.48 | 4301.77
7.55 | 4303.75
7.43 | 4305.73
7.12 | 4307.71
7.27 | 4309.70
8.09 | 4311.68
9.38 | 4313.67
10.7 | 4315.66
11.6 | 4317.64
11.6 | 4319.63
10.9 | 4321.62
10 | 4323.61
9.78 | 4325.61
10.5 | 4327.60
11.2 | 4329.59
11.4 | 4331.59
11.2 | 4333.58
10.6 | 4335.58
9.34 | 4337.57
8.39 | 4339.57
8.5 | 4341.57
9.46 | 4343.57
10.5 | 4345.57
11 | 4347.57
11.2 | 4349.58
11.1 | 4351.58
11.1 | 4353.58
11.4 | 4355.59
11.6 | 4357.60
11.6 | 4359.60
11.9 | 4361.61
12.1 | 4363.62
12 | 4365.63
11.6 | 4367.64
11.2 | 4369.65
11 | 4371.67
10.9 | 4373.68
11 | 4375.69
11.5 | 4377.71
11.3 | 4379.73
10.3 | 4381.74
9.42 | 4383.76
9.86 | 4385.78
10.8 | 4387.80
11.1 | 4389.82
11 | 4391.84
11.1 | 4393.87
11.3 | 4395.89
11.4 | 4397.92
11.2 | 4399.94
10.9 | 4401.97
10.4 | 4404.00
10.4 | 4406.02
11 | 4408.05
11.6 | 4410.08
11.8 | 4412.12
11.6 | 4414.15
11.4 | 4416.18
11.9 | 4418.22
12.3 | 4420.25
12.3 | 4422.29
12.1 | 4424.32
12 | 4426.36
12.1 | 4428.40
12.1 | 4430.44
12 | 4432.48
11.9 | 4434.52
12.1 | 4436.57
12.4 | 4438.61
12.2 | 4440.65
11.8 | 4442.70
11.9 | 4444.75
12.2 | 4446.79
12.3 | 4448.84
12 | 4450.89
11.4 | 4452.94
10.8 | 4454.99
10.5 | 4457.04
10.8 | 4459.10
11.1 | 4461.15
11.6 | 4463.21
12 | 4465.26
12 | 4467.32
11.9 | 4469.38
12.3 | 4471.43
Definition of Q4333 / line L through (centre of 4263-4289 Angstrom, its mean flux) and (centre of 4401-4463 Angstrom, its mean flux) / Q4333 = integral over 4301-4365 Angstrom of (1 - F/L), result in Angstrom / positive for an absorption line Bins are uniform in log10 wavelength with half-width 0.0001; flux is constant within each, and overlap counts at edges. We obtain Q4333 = 4.1 Angstrom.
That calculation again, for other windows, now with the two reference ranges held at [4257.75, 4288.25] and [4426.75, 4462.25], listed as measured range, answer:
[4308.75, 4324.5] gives 1.1 Angstrom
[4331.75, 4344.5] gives 1.4 Angstrom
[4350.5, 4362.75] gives -0.5 Angstrom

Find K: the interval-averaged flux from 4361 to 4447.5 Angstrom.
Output 11.4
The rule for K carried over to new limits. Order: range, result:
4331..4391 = 10.8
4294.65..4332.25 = 9.31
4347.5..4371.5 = 11.5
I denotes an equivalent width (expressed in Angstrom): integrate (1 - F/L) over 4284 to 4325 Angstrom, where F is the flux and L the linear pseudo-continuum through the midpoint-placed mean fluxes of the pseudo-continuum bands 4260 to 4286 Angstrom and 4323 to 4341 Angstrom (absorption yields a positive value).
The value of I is 4.4 Angstrom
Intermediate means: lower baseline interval 10.4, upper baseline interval 10.2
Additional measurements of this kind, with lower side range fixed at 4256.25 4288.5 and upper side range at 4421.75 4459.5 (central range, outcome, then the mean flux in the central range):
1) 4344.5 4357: 0.0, 11.1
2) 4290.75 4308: 3.8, 8.29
